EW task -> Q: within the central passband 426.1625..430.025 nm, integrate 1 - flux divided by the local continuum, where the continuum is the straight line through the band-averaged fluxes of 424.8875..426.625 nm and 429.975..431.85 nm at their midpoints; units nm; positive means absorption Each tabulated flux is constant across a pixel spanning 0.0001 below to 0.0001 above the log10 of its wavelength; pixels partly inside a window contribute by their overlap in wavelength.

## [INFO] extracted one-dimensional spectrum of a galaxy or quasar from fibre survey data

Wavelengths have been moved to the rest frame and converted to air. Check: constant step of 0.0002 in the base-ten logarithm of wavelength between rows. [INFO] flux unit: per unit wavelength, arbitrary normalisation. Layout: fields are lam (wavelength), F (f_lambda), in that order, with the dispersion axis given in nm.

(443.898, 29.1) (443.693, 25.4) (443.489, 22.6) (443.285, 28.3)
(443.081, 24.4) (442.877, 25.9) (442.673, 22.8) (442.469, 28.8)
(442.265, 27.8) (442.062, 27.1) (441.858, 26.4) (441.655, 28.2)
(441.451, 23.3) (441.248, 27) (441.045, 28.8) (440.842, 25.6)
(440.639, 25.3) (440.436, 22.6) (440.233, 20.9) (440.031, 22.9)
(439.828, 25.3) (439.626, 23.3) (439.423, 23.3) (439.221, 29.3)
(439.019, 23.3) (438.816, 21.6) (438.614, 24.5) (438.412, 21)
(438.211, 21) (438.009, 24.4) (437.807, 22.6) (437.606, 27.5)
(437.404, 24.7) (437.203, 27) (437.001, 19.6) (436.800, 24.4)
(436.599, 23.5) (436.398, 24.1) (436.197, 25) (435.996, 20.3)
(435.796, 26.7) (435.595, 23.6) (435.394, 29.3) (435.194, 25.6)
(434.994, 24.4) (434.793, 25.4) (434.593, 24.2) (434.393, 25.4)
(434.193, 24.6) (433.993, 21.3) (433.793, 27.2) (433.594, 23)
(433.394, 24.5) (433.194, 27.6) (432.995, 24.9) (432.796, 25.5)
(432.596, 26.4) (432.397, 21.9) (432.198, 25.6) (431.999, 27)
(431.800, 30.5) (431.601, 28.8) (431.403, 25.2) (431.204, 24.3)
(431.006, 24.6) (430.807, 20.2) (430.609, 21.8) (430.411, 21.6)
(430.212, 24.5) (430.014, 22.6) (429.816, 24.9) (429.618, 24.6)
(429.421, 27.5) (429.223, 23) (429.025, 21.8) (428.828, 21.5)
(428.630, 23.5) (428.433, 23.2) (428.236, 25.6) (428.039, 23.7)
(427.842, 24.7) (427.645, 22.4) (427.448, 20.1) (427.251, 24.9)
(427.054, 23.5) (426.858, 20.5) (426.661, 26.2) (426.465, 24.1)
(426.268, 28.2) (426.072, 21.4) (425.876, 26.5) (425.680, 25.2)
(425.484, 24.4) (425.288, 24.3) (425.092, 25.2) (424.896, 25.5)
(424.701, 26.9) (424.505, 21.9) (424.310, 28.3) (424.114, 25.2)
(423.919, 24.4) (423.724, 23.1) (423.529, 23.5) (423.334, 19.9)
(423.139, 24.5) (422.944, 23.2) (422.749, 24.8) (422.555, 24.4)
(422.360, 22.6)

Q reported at 0.13 nm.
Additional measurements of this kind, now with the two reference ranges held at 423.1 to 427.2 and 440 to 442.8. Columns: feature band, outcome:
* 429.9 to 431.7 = 0.079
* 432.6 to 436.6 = 0.037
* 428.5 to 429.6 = 0.052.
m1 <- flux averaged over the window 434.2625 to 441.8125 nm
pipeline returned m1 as 24.5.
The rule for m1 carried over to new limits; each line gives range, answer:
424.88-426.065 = 24.9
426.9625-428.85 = 23.4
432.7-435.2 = 24.9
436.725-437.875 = 24.3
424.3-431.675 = 24.1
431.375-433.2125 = 26.3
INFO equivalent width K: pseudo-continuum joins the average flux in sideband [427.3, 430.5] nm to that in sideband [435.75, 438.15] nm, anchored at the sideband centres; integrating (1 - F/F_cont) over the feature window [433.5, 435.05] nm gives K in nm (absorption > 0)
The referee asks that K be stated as -0.04 nm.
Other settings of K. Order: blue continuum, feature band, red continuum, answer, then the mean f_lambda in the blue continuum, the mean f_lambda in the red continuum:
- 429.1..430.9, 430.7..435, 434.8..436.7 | -0.19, 23.4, 24.8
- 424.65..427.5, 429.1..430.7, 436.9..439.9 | 0.03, 24.5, 23.9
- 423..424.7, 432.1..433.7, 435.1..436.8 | -0.02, 24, 24.7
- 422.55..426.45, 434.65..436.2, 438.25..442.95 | -0.01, 24.5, 24.9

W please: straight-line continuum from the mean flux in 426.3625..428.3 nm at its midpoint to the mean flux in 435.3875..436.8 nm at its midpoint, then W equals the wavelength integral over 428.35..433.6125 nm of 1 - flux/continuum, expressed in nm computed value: -0.14 nm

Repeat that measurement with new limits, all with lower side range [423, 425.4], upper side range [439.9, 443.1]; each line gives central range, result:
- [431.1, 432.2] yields -0.09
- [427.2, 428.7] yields 0.07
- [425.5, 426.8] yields -0.03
